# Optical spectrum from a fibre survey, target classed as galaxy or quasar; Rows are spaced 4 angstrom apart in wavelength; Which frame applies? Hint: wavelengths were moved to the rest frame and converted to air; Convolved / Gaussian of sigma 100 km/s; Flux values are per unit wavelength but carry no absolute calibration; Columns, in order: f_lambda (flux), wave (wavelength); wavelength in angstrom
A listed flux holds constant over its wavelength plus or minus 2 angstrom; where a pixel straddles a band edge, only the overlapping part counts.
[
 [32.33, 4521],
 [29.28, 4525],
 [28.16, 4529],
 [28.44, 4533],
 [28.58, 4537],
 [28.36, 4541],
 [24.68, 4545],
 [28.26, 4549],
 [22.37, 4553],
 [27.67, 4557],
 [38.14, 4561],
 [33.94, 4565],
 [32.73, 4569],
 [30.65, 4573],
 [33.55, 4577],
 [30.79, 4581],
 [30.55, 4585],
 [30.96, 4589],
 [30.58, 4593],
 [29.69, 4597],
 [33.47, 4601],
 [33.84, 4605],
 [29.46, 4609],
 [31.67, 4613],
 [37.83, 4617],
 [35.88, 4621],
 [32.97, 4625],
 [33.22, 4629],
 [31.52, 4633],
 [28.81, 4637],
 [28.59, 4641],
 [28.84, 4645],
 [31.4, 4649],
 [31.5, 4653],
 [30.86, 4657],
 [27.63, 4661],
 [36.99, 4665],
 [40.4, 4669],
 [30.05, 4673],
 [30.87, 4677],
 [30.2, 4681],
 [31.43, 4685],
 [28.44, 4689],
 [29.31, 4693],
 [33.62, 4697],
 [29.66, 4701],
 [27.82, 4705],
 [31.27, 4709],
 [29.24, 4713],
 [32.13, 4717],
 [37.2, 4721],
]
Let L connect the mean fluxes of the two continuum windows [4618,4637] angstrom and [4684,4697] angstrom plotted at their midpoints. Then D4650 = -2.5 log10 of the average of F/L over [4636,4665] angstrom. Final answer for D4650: 0.06 mag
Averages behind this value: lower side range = 33.1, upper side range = 30.2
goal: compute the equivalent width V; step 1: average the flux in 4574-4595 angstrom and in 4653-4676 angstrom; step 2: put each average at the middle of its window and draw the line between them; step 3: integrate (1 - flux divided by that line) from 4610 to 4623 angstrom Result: -1.1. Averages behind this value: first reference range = 31.3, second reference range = 32.9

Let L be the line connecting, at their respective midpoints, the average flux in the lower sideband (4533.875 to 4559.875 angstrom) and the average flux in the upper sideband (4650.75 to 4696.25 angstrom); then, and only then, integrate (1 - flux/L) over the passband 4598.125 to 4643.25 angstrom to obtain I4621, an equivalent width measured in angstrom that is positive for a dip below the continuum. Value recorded -4.0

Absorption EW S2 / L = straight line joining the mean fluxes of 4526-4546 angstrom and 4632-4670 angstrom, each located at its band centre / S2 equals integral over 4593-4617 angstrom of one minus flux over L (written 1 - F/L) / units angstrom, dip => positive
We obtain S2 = -1.63 angstrom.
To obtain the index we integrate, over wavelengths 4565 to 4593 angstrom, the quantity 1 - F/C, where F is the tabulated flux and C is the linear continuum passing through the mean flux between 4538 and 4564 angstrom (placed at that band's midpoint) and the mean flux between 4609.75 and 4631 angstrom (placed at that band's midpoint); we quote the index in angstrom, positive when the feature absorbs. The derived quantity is -0.9 angstrom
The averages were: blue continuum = 28.5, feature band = 31.6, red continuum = 34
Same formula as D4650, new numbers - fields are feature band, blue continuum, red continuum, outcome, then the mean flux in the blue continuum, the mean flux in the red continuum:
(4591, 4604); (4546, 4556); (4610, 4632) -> -0.010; 25.5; 34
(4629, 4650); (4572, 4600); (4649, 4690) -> 0.053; 31.1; 31.9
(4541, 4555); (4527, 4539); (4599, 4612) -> 0.143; 28.4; 32.2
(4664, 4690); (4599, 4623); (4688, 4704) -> -0.055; 33.7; 30.2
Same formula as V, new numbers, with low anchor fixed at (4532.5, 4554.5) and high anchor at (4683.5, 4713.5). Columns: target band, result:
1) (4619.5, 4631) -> -2.2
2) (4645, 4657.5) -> -0.8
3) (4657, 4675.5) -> -2.5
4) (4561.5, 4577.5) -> -3.4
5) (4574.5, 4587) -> -1.8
